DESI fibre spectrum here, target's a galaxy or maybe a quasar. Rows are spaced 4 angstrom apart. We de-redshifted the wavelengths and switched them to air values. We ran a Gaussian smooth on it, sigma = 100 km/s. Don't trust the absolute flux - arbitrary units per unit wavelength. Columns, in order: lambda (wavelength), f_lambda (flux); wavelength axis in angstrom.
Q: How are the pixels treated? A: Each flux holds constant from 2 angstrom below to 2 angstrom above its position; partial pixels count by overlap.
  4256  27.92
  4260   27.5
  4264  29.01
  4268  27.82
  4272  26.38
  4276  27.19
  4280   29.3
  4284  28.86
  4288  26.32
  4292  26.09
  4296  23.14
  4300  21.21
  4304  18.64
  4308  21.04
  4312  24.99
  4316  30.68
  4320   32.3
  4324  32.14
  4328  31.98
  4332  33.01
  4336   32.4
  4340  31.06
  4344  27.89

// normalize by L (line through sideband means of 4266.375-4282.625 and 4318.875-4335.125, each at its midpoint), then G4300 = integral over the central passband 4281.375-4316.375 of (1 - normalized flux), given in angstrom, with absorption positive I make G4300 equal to 6.4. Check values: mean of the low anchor 27.7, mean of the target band 24.4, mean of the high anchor 32.4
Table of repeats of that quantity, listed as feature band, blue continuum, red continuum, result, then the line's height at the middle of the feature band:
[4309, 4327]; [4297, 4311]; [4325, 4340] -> -2.13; 26.4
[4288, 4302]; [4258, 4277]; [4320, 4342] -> 2.67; 29.6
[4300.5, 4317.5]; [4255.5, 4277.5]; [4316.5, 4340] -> 4.08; 30.7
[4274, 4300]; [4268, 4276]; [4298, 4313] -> -2.10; 24.4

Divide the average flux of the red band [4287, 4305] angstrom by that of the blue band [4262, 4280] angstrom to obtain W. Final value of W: 0.83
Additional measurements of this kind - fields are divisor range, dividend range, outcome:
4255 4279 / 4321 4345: 1.14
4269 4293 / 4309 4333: 1.11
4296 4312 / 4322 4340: 1.52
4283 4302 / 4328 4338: 1.31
